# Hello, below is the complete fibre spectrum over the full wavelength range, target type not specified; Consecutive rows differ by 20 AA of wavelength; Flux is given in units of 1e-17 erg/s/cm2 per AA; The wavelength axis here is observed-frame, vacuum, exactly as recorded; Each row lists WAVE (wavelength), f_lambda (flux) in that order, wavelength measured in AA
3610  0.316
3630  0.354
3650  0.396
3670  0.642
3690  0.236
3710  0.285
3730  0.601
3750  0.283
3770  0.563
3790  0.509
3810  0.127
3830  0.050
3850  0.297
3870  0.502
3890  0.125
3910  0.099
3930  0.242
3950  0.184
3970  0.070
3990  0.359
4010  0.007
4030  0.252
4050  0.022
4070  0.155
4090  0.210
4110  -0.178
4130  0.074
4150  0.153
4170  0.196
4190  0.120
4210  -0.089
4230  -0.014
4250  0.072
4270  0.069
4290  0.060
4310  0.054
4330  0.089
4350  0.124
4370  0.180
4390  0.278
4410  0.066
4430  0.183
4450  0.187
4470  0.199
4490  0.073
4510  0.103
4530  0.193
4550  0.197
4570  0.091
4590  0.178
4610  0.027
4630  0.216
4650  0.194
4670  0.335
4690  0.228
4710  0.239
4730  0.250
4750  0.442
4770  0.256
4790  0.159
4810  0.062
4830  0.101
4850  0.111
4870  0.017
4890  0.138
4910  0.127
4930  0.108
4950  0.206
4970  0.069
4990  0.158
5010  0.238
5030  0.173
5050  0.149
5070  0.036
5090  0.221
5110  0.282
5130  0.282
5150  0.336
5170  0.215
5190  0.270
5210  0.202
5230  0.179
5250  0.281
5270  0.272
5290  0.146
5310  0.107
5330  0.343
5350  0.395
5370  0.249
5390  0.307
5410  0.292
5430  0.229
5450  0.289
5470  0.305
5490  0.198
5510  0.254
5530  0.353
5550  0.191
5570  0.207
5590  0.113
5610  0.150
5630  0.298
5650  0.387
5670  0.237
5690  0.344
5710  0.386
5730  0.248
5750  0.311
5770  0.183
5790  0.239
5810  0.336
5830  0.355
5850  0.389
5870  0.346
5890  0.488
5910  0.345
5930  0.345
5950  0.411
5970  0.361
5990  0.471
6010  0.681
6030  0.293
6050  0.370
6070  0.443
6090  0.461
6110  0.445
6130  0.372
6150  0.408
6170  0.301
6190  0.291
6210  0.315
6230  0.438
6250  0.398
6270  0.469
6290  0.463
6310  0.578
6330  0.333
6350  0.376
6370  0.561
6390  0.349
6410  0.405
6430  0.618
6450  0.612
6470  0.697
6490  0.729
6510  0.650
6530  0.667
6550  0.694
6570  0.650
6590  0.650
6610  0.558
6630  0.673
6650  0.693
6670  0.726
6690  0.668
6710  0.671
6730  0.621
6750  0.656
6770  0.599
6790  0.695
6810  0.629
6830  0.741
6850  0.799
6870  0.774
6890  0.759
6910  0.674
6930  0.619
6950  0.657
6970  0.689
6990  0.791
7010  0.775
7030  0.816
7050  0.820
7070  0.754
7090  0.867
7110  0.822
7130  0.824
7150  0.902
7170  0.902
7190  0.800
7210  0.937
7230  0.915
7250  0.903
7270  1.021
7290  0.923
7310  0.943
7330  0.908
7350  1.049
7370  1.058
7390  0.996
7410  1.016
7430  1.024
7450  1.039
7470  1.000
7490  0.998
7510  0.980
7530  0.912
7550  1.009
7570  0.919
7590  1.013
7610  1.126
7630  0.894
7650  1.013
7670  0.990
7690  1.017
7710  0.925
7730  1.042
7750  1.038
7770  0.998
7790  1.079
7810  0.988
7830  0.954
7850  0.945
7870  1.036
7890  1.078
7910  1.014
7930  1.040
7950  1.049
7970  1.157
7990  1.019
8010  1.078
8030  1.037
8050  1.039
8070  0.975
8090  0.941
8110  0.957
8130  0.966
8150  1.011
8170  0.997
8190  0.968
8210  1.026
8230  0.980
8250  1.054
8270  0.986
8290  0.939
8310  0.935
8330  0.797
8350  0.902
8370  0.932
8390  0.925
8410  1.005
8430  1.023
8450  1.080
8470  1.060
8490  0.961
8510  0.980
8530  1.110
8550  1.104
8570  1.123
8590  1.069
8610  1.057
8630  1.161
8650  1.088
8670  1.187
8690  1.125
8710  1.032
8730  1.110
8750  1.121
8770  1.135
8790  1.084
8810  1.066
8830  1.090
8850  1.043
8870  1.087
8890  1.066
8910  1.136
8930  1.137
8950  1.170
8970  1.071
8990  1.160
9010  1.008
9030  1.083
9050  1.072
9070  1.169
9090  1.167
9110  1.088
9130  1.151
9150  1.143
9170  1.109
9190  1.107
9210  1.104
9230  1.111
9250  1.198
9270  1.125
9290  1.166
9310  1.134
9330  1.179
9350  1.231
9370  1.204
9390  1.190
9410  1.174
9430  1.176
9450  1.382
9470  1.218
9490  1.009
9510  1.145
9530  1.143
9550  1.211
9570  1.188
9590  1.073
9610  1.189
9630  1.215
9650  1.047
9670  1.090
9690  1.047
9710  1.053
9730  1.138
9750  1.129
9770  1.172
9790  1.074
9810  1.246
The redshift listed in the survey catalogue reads 0.61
